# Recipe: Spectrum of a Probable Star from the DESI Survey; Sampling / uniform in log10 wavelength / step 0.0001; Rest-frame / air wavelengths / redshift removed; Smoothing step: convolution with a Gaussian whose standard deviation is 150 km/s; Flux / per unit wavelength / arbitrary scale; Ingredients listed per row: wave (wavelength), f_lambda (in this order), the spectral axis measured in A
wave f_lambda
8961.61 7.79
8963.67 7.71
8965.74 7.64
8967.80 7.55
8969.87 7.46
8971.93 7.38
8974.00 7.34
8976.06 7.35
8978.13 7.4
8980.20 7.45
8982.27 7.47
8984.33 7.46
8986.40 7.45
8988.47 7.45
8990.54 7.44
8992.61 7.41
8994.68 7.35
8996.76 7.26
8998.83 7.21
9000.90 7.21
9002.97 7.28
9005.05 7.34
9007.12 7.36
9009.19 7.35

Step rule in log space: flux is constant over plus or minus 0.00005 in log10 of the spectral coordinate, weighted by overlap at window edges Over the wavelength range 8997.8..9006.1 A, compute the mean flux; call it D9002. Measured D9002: 7.26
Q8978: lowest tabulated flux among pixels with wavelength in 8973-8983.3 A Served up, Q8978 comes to 7.34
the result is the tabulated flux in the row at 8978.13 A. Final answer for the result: 7.4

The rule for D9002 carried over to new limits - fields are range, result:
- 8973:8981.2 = 7.39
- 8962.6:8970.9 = 7.59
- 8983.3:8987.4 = 7.46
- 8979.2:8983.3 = 7.46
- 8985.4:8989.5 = 7.45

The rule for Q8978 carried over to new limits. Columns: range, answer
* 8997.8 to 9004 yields 7.21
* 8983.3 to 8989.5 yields 7.45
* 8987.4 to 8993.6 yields 7.41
